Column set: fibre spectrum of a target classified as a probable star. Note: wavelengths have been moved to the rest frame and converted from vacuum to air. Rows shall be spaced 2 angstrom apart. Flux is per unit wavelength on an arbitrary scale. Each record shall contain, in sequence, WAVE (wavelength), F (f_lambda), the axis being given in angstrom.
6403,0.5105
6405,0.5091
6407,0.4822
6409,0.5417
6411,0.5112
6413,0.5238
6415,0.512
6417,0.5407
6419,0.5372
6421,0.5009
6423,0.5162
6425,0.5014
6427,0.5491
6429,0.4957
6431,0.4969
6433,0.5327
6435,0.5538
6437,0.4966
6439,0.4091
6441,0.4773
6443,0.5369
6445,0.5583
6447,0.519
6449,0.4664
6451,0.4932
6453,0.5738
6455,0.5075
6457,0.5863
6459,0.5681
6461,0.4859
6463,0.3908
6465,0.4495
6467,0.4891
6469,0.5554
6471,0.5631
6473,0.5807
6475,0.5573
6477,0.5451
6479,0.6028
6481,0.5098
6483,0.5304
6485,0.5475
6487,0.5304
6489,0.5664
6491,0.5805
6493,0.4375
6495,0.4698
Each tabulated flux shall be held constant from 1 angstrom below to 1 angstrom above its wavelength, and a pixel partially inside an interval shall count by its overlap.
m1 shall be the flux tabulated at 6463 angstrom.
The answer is 0.3908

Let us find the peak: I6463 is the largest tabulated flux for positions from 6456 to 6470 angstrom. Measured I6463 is 0.5863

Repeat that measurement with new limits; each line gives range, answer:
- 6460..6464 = 0.4859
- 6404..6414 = 0.5417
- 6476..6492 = 0.6028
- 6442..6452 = 0.5583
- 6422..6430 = 0.5491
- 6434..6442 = 0.5538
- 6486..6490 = 0.5664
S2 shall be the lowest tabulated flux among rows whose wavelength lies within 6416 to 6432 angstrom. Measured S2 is 0.4957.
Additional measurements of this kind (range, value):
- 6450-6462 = 0.4859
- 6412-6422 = 0.5009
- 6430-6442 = 0.4091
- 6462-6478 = 0.3908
